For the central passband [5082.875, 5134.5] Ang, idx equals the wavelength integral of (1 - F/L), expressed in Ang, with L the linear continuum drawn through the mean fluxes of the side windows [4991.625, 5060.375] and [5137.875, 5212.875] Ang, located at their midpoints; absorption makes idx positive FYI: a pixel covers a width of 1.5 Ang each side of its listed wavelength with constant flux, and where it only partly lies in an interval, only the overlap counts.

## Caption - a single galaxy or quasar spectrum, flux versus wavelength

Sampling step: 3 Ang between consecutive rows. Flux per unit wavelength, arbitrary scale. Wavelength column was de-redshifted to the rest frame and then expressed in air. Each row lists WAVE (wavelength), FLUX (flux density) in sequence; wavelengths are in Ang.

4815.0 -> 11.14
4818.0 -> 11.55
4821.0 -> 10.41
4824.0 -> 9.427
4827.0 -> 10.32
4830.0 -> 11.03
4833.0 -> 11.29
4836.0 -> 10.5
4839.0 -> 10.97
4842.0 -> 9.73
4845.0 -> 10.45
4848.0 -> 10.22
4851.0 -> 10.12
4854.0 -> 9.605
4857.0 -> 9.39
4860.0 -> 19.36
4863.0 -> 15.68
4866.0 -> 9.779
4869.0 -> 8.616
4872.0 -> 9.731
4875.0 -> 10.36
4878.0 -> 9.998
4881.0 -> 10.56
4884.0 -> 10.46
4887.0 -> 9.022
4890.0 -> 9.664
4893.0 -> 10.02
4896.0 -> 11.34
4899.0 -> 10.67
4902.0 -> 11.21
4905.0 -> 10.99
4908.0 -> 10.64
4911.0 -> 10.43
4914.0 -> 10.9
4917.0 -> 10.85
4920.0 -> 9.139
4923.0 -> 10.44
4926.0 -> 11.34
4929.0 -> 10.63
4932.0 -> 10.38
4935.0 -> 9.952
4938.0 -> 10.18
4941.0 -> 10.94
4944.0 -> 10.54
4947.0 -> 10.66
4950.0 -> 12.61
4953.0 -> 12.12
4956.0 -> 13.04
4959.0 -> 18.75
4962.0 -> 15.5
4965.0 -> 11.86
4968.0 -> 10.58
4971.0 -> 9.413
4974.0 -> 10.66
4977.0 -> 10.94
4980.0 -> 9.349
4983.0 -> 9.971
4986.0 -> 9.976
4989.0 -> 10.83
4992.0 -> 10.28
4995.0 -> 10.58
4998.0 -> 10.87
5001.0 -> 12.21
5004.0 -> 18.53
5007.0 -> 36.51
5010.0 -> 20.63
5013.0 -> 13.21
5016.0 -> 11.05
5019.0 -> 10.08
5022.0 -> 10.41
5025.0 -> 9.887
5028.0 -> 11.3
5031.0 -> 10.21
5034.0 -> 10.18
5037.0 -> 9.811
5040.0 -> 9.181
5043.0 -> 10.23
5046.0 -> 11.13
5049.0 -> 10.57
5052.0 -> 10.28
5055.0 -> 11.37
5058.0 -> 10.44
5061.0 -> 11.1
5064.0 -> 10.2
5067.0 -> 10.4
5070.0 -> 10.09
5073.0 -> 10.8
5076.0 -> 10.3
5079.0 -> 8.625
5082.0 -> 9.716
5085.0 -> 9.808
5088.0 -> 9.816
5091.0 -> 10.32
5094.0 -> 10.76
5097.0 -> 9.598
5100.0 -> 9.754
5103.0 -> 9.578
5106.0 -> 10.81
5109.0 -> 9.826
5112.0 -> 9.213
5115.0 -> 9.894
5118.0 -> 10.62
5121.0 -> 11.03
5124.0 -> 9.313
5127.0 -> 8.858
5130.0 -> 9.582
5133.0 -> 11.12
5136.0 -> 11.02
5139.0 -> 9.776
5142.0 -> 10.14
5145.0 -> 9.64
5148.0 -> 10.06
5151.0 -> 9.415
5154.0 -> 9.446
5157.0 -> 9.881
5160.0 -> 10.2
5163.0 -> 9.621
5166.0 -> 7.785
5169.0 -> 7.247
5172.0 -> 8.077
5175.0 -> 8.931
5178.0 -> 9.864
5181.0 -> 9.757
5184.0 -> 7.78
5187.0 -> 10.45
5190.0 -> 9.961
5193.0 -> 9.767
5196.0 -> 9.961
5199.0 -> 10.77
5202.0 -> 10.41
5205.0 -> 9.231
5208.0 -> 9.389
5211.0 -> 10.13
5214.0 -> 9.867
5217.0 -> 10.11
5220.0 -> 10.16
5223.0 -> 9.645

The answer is 4.18 Ang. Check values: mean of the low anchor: 12.6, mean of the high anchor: 9.51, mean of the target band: 9.99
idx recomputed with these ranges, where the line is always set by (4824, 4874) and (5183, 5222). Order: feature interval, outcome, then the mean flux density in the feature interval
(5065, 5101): 0.9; 10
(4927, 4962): -4.2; 12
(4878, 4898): 1.3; 10.2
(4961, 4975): -1.2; 11.5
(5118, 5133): 0.3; 9.93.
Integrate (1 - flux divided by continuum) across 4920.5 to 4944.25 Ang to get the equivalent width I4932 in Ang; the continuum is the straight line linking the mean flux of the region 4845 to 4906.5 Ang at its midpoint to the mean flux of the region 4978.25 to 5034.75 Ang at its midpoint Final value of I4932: 2.6 Ang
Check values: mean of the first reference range 10.8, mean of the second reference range 13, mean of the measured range 10.5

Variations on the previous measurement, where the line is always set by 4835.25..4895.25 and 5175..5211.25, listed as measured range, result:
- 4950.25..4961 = -4.1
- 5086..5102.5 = 0.0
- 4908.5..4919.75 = 0.0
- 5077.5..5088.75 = 0.7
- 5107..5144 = -0.4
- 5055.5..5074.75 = -0.8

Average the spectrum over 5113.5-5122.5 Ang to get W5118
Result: 10.5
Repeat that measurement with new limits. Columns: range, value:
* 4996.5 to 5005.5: 13.9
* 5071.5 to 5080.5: 9.91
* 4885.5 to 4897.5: 10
